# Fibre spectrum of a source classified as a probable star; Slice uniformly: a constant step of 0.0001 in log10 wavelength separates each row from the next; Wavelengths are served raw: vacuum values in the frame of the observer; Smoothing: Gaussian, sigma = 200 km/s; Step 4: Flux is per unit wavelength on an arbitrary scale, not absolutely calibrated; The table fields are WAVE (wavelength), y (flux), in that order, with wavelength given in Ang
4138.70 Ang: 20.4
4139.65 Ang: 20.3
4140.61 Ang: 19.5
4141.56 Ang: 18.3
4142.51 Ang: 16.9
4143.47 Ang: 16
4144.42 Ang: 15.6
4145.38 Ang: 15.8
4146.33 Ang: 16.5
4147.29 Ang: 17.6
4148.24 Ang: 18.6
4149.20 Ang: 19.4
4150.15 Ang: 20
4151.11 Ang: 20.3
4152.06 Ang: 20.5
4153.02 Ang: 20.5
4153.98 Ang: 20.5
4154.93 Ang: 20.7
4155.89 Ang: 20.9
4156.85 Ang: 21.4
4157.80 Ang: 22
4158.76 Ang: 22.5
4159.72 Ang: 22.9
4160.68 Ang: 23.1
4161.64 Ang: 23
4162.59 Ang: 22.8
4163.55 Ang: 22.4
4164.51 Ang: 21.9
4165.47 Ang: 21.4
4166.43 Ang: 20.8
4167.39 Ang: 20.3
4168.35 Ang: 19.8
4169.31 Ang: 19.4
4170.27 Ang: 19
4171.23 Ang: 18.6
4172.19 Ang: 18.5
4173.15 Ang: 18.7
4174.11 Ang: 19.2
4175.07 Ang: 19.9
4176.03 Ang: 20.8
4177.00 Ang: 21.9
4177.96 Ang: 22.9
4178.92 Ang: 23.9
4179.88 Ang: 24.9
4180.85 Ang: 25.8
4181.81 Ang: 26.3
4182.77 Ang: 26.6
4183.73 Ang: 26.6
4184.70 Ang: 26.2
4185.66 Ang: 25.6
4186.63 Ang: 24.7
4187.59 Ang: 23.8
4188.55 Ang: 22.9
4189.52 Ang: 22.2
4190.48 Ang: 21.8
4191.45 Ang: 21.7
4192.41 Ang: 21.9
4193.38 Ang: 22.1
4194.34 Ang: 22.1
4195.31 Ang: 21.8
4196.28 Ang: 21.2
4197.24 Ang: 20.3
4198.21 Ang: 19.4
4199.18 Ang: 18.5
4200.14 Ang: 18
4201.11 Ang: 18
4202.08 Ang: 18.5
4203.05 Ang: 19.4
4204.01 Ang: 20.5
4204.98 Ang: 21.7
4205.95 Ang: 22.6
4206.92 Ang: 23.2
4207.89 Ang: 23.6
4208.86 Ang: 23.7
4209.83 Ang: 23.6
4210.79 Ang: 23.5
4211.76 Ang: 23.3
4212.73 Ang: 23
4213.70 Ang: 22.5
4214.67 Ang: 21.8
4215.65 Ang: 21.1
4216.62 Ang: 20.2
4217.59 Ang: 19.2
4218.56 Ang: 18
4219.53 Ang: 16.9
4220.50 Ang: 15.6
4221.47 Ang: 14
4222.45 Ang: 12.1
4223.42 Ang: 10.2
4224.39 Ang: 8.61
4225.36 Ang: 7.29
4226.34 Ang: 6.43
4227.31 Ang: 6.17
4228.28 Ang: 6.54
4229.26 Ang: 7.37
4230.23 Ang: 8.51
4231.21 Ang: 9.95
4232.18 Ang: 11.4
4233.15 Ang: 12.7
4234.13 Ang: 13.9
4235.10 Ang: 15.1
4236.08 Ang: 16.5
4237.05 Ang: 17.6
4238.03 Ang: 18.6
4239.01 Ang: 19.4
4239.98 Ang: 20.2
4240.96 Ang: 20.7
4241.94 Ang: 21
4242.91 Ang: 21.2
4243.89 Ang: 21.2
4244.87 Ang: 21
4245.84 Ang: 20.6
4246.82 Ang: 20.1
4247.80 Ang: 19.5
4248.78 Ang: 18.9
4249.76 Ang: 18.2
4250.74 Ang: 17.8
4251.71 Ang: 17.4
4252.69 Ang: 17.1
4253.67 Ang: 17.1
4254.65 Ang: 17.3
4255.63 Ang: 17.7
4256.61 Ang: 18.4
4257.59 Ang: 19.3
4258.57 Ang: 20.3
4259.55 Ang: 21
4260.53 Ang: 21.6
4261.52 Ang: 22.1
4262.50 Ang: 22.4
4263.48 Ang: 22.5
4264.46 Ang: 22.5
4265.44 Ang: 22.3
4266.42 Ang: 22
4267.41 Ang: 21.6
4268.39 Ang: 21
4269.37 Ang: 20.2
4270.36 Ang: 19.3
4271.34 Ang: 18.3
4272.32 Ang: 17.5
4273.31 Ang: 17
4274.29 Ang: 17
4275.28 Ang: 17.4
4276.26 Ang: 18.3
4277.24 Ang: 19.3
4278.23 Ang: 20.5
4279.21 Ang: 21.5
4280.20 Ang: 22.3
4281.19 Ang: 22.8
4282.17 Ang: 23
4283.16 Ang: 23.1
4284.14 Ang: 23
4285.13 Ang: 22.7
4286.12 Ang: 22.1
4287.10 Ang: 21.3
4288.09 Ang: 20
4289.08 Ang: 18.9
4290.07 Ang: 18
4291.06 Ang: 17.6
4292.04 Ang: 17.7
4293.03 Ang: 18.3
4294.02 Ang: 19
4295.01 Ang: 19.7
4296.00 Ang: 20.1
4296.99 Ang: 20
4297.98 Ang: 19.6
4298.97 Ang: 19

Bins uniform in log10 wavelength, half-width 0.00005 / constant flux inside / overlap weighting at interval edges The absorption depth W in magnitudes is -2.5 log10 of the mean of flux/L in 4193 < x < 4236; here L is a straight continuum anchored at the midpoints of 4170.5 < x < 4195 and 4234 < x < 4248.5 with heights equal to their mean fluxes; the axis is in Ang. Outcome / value 0.22 mag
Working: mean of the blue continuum 22.7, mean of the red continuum 19.2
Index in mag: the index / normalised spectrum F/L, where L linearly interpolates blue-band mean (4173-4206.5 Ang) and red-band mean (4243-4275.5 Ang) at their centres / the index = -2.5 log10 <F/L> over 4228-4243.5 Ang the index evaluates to 0.32 mag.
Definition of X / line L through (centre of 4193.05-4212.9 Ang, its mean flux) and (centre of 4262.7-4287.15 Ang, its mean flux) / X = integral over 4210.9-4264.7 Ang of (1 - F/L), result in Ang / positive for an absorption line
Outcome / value 10.0 Ang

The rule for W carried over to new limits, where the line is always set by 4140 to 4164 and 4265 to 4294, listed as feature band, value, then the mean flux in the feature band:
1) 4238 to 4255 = 0.04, 19.3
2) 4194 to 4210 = -0.05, 20.9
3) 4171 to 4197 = -0.14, 22.7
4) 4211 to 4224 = 0.10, 18.3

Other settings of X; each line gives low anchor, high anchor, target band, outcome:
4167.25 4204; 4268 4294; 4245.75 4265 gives 0.7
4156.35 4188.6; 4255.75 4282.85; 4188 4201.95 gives 0.7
